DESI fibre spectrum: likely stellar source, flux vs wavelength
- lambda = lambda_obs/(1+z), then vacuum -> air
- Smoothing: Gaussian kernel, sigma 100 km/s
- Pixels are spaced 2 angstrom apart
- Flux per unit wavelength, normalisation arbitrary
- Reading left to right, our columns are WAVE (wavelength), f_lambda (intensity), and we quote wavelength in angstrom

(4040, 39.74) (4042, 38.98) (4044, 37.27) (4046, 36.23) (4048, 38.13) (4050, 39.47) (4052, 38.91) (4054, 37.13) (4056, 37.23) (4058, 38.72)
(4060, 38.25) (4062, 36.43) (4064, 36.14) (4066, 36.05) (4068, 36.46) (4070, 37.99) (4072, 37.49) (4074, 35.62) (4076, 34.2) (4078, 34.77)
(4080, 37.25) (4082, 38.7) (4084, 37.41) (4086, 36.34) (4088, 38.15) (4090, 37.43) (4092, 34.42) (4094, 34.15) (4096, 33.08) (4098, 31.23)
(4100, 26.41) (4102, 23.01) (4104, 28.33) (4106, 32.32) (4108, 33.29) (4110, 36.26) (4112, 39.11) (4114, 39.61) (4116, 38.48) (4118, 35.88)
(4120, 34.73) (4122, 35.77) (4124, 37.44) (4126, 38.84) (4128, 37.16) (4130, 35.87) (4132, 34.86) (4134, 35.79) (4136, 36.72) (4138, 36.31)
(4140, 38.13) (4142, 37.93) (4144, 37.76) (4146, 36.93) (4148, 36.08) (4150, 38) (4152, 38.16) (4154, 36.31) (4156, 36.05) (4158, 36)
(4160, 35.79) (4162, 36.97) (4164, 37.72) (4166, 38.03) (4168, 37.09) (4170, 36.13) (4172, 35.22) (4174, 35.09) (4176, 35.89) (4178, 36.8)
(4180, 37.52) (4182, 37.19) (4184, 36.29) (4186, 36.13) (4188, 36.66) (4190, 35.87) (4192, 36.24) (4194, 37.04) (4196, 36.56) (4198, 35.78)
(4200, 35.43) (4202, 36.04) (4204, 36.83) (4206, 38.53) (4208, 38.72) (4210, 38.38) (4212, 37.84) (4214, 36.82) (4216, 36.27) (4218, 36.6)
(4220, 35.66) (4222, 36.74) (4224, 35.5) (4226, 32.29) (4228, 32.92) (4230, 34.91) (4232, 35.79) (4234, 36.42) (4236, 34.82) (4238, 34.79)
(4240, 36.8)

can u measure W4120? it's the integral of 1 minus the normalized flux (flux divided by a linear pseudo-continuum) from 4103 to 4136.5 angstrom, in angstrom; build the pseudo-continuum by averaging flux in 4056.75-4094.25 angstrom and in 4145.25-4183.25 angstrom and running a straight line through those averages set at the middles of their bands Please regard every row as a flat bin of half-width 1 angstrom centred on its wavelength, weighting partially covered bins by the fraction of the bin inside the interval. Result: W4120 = 0.7 angstrom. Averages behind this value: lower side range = 36.7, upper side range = 36.7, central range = 35.9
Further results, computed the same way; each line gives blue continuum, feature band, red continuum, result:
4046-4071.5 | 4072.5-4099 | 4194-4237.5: 1.2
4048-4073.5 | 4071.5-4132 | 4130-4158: 3.4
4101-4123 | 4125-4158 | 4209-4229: -2.1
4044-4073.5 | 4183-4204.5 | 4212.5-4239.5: -0.3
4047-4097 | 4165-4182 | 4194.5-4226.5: 0.1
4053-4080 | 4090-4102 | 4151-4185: 1.7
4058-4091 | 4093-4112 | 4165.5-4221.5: 2.8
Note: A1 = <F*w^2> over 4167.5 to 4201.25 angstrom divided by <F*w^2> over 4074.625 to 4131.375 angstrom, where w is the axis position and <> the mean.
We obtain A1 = 1.08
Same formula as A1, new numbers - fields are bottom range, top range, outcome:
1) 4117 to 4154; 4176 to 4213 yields 1.03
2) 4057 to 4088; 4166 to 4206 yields 1.04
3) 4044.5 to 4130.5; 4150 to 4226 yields 1.07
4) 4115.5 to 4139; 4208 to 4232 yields 1.03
